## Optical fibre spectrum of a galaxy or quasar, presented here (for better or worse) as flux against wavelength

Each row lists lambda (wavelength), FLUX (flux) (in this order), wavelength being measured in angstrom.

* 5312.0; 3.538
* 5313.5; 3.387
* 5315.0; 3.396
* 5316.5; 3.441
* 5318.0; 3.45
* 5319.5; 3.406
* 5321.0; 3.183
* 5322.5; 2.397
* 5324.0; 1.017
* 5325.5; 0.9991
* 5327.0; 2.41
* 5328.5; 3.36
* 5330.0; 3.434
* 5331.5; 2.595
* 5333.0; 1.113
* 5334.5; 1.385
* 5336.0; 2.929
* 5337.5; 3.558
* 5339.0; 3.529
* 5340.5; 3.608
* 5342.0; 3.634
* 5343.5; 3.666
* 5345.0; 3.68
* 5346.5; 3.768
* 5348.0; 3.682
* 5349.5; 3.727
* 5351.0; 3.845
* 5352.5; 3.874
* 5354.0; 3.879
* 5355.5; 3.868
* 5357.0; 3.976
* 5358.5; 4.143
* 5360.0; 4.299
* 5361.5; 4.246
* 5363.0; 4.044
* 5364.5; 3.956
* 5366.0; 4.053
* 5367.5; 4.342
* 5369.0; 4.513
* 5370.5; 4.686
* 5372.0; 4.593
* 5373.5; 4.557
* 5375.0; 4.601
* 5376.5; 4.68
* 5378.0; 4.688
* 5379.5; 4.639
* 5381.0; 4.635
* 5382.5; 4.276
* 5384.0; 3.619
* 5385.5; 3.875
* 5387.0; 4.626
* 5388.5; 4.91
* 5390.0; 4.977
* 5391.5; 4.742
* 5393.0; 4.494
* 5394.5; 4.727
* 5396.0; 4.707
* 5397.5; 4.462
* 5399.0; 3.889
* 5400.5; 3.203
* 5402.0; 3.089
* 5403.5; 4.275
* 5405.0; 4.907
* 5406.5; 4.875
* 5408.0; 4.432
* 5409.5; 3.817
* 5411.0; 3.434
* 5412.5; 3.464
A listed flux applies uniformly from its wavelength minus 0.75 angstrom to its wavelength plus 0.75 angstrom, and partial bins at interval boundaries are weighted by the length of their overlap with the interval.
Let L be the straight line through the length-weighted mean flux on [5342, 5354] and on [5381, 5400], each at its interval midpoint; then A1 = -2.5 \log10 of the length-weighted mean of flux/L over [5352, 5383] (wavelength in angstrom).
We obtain -0.06 mag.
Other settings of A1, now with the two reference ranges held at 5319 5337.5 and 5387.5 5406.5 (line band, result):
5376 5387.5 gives -0.11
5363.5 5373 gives -0.22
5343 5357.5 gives -0.25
